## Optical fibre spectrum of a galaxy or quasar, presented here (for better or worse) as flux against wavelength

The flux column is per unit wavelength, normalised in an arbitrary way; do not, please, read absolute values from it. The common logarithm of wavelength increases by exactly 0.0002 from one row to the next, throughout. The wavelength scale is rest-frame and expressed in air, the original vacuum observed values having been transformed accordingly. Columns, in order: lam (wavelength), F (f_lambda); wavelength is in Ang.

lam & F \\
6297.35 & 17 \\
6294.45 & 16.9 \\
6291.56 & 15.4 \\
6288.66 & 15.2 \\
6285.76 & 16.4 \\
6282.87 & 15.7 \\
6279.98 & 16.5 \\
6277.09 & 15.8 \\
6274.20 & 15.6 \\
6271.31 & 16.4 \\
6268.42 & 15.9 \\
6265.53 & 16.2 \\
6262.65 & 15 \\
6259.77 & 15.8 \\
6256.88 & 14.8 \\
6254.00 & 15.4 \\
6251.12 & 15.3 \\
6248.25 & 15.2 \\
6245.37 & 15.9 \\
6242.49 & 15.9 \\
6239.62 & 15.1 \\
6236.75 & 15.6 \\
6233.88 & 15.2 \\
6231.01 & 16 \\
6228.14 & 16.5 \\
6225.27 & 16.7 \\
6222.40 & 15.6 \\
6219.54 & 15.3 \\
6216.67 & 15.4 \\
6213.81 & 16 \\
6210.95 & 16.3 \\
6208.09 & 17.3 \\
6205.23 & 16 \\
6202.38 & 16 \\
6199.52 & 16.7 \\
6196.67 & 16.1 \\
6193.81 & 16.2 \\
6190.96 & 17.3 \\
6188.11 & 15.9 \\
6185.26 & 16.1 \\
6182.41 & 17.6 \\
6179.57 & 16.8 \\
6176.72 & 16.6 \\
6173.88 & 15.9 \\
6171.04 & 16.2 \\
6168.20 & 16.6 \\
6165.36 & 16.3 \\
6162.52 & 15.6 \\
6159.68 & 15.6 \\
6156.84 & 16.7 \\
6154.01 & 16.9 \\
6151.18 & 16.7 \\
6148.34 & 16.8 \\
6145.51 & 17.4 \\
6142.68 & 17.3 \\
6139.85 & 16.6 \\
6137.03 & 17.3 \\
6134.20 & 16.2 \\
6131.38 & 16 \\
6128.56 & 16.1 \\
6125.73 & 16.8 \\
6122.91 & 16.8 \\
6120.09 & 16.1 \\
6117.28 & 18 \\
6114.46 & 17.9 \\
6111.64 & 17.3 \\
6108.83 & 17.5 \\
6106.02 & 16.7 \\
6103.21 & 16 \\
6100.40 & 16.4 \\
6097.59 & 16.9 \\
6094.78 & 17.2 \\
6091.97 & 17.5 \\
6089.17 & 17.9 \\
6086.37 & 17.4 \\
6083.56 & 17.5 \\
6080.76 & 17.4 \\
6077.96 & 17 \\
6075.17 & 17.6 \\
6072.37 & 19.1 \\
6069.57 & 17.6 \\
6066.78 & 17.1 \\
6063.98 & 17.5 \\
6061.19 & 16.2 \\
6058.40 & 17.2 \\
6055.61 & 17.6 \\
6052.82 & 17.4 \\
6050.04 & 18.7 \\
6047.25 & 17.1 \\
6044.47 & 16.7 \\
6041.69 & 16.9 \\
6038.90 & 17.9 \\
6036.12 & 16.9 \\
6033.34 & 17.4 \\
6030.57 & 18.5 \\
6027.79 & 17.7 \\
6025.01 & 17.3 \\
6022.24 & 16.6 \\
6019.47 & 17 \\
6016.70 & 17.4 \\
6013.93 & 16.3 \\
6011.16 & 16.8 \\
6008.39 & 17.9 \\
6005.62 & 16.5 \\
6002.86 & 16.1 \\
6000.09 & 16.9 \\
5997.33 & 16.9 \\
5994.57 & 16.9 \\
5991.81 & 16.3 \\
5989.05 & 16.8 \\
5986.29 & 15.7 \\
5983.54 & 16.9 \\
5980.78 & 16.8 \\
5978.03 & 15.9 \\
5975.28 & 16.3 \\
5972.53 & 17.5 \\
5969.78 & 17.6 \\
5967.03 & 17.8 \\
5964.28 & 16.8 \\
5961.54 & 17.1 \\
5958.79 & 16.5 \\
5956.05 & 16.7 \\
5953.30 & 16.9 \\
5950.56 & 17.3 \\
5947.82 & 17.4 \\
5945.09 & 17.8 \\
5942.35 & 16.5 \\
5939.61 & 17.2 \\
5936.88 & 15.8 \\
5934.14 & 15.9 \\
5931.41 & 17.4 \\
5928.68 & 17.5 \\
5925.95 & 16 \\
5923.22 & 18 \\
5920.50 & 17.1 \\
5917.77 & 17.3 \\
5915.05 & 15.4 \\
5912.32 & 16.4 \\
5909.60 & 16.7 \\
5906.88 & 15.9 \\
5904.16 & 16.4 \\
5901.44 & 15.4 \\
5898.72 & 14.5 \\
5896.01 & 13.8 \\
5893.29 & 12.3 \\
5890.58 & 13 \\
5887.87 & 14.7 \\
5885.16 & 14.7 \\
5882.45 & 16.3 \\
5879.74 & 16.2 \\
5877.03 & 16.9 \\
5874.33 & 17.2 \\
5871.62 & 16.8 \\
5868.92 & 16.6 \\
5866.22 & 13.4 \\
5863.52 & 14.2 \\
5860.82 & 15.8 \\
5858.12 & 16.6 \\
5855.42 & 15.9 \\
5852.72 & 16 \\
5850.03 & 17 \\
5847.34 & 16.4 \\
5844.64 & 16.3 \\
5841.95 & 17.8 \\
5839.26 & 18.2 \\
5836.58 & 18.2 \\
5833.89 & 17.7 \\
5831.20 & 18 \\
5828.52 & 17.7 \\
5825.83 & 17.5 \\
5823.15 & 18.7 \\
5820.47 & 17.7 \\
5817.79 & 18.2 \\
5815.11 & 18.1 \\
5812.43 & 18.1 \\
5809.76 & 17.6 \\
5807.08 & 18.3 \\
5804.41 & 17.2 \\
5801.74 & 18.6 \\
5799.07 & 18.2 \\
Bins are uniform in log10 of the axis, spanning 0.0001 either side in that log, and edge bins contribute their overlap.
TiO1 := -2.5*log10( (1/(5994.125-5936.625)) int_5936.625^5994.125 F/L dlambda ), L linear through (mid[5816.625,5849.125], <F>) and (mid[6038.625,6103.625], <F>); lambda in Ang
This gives 0.04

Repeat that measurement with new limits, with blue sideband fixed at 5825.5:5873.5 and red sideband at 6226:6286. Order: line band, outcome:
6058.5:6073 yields -0.079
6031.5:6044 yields -0.068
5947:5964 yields -0.035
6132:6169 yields -0.042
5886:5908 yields 0.144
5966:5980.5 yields -0.040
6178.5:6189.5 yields -0.048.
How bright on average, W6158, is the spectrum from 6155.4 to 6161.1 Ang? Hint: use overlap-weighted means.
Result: 16.2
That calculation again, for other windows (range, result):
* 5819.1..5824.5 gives 18.2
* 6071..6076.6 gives 18.4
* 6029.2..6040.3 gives 17.7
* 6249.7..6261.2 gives 15.3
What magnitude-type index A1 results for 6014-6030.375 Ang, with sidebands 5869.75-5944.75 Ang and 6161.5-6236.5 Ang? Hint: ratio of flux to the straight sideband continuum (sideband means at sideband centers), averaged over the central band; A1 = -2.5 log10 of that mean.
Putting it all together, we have -0.07 mag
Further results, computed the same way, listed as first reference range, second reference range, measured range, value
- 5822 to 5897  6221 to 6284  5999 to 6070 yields -0.078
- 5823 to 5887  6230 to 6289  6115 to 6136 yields -0.044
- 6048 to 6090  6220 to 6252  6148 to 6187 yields 0.002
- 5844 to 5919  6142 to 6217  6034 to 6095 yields -0.083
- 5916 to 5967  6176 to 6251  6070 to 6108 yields -0.051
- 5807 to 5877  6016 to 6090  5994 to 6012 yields 0.031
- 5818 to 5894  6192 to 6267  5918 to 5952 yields -0.047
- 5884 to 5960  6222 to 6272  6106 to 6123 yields -0.092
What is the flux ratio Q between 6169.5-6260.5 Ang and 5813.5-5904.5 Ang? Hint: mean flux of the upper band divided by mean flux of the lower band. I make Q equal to 0.98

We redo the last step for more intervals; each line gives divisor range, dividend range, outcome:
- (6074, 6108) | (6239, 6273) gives 0.91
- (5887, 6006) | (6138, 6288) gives 0.98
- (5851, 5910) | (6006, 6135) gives 1.12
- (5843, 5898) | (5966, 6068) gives 1.10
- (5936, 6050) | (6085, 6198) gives 0.98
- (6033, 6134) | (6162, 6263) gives 0.93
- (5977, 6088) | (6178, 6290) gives 0.93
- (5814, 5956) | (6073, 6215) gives 1.02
